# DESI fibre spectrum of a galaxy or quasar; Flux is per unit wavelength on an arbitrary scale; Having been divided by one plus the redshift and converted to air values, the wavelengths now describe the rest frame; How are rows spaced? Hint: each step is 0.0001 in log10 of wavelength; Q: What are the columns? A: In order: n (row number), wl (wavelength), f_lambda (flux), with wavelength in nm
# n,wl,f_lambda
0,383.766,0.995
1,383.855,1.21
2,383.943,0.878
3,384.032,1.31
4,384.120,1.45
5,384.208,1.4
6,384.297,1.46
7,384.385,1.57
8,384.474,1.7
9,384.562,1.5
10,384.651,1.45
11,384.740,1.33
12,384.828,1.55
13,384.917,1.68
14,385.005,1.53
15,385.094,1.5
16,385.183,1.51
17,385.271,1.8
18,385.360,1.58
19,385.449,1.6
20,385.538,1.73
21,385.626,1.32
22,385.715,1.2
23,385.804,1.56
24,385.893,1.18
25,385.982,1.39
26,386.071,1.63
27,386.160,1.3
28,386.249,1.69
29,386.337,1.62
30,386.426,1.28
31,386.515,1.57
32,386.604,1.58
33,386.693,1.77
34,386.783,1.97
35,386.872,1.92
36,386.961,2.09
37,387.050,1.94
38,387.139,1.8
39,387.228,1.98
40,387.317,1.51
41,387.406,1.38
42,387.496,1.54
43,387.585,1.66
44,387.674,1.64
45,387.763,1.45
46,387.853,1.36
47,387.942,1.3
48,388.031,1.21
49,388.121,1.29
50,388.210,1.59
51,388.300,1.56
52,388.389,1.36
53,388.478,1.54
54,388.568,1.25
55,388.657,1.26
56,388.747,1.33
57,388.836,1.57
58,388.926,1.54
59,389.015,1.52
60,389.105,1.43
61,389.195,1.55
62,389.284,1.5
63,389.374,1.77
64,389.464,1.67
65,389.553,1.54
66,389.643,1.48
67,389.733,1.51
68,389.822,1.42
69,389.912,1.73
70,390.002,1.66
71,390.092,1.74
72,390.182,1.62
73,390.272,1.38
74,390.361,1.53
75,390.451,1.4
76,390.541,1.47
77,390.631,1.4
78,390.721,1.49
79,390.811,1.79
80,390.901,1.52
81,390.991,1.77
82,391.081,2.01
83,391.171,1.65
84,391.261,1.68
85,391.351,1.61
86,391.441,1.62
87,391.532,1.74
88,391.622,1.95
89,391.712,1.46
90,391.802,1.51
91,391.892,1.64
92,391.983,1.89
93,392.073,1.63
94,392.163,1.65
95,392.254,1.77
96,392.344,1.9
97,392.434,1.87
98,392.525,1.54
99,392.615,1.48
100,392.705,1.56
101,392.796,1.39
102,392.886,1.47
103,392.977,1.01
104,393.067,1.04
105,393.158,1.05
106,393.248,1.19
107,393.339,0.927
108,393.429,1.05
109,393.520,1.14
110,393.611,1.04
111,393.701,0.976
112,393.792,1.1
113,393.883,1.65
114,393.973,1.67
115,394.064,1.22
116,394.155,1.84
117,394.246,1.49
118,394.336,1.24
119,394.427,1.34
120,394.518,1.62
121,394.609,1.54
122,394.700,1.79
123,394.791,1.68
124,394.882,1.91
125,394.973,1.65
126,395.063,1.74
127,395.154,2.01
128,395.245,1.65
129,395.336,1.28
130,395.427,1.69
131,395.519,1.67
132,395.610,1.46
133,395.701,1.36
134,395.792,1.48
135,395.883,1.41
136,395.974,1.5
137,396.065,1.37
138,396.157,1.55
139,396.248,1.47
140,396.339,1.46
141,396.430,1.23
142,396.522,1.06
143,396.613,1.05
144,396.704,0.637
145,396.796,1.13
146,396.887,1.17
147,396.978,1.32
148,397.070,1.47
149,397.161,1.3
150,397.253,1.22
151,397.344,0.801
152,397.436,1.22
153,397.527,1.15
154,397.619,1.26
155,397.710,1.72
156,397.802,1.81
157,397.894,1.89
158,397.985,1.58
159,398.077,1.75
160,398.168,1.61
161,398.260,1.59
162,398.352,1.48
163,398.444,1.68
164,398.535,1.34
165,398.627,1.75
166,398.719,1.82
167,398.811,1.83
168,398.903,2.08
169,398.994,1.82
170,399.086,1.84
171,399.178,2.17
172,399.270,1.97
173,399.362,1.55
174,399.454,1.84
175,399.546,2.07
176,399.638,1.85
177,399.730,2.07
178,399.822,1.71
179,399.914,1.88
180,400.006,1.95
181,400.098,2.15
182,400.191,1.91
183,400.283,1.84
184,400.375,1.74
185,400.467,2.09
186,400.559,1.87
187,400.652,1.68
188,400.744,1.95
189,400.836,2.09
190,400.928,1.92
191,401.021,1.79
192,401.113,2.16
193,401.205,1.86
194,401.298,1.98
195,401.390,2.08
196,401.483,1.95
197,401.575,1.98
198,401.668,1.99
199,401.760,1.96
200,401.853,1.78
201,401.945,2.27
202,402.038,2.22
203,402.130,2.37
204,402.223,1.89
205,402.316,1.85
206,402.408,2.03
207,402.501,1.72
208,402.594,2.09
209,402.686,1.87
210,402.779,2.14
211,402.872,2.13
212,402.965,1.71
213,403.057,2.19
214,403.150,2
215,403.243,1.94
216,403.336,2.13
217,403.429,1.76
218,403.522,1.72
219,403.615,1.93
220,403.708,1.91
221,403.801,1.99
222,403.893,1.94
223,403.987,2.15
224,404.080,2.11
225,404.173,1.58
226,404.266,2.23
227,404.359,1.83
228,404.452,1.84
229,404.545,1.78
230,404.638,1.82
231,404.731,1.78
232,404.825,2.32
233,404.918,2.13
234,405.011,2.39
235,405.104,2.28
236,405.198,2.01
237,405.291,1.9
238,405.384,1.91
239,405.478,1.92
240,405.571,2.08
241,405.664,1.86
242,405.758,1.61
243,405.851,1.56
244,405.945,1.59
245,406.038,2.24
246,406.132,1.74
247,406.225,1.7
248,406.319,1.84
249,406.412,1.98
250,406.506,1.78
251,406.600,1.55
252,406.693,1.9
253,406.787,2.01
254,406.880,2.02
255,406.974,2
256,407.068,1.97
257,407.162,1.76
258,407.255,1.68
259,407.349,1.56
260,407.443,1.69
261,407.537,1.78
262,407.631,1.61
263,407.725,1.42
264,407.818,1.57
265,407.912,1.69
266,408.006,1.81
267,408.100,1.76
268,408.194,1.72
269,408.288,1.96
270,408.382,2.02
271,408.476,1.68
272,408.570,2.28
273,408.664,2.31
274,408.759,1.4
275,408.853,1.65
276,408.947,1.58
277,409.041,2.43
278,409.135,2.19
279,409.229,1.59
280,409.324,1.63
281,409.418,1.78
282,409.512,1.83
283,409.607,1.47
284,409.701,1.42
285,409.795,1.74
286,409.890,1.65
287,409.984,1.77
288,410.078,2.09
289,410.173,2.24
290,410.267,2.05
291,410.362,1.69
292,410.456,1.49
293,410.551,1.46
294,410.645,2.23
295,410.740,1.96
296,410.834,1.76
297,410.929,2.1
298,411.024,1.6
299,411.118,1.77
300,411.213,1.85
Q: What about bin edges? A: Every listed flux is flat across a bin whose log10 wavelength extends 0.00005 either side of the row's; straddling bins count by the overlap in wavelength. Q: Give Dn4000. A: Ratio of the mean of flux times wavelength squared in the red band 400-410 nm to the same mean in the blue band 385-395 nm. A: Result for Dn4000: 1.3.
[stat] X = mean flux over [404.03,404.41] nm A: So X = 1.94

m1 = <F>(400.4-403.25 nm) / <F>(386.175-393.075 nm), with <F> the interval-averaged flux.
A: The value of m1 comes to 1.26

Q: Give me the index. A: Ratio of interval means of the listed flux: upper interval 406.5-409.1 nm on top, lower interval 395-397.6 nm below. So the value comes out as 1.3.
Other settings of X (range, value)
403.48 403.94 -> 1.9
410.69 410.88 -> 1.87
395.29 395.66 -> 1.52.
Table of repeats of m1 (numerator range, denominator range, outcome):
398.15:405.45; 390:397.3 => 1.31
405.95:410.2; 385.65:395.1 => 1.18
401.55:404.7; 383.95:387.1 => 1.26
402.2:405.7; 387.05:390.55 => 1.30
